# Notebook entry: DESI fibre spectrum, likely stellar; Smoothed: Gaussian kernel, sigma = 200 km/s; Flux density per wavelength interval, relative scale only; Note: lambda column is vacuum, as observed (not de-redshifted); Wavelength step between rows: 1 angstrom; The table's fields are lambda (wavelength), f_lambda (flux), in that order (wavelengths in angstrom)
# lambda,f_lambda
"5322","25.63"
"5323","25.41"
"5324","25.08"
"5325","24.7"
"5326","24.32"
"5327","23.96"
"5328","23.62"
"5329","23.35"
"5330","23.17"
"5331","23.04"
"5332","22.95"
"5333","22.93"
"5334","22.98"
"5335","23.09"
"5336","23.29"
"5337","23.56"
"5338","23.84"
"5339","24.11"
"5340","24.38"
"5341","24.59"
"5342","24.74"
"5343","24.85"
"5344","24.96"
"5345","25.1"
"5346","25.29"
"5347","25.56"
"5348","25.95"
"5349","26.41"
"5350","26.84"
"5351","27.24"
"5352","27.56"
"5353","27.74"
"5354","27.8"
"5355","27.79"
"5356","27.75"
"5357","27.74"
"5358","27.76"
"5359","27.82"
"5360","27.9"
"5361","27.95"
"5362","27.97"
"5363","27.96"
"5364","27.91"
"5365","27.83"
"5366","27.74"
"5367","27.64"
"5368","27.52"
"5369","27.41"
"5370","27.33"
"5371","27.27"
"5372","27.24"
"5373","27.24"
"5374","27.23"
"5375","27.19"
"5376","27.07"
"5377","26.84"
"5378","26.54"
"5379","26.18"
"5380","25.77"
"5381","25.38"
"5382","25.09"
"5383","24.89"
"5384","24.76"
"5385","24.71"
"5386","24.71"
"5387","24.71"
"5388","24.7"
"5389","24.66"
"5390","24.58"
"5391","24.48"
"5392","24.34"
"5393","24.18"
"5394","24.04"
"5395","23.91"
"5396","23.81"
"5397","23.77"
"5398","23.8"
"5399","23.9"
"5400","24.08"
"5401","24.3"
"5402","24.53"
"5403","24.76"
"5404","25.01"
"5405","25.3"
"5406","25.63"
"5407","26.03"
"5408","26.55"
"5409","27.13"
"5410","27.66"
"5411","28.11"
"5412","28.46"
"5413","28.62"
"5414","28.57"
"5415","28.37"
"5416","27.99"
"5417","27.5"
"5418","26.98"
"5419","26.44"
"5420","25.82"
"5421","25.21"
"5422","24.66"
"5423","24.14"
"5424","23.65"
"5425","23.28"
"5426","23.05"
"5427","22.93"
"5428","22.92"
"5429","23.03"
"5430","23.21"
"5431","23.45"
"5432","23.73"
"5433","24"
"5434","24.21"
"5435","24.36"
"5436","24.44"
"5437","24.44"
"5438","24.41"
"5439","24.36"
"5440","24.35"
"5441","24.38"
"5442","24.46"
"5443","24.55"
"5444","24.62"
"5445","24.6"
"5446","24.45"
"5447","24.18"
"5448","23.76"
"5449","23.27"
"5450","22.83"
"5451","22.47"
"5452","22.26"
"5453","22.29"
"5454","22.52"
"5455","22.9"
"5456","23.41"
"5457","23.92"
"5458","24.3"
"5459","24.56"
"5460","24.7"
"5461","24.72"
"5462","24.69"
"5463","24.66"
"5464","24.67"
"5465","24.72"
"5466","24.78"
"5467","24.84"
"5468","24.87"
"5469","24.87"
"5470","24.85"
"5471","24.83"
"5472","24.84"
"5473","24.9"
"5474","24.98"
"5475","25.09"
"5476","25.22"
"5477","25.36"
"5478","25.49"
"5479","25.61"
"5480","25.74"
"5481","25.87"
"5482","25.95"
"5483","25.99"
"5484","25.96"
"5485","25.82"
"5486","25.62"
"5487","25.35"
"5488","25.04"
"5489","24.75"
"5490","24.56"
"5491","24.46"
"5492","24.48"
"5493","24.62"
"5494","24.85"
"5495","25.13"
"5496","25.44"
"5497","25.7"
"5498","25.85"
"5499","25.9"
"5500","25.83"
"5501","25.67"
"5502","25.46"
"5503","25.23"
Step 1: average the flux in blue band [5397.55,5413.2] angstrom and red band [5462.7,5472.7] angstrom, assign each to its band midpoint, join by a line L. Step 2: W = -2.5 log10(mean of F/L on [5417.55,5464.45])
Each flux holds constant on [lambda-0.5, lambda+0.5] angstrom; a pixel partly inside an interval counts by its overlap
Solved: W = 0.05 mag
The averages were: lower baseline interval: 25.8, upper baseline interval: 24.8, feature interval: 24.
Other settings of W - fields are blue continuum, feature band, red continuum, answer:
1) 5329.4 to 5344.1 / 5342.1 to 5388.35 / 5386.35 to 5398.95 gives -0.11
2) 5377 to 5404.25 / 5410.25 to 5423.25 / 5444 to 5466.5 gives -0.11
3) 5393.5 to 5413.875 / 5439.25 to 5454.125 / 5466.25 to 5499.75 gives 0.07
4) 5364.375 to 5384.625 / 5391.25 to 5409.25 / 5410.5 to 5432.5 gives 0.06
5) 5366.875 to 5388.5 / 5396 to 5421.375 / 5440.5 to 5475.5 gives -0.03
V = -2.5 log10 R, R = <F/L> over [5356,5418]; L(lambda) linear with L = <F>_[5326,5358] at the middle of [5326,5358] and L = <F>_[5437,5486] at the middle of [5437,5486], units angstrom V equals -0.06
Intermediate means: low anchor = 25.1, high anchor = 24.5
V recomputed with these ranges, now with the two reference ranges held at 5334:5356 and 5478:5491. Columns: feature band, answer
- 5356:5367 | -0.10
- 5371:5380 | -0.06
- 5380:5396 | 0.04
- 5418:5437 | 0.06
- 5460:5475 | 0.03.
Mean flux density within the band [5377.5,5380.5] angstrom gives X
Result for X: 26.2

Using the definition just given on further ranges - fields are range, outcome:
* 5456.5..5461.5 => 24.4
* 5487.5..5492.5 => 24.7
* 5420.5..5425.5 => 24.2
